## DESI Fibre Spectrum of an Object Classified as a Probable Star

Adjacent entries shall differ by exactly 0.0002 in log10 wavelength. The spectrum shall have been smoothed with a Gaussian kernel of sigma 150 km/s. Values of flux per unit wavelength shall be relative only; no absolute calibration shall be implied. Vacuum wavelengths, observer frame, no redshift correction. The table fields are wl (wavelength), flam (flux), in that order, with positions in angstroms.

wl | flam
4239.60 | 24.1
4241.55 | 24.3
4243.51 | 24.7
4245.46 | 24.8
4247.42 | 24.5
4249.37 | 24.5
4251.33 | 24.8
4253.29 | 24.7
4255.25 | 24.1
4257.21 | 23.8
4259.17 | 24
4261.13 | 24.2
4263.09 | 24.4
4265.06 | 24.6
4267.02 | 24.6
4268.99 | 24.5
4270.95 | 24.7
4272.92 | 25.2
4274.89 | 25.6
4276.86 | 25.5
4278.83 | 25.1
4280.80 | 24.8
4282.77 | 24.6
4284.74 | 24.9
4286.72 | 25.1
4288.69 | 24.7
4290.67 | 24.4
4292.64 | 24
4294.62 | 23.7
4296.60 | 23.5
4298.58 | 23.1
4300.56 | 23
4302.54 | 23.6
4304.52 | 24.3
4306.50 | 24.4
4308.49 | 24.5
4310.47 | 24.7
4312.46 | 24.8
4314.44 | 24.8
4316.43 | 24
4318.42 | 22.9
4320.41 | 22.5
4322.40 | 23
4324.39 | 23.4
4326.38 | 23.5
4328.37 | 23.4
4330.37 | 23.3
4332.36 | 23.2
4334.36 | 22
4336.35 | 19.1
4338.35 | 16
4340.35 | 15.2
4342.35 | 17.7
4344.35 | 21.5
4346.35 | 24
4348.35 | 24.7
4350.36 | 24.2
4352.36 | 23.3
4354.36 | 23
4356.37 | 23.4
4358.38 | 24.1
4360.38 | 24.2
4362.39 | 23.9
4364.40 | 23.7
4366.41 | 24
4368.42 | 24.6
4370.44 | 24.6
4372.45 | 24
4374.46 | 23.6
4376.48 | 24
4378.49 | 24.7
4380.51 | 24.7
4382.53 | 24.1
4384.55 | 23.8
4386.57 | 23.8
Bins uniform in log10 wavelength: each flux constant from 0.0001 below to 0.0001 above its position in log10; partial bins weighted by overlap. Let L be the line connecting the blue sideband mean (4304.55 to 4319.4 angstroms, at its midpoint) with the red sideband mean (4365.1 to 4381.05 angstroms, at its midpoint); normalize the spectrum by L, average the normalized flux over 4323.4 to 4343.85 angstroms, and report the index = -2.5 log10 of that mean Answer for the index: 0.17 mag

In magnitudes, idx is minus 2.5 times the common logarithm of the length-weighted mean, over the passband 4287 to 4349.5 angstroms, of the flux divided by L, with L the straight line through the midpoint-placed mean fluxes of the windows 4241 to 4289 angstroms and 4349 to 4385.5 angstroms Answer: 0.07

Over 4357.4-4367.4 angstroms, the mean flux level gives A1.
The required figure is 24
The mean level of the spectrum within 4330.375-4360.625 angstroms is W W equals 21.7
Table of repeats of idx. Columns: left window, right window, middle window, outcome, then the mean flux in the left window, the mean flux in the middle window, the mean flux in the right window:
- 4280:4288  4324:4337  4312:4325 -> -0.02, 24.9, 23.6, 22.6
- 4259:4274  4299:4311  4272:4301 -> -0.01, 24.6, 24.5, 24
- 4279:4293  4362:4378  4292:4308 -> 0.04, 24.7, 23.7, 24.1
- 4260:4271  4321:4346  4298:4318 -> -0.08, 24.5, 24.1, 21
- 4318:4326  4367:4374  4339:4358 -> 0.09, 23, 21.8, 24.3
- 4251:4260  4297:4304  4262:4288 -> -0.05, 24.2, 24.9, 23.3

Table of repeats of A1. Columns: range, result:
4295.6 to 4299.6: 23.3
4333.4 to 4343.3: 18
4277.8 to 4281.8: 25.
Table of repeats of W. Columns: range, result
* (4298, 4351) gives 22.6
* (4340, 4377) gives 23.2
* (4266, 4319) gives 24.4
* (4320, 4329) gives 23.2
